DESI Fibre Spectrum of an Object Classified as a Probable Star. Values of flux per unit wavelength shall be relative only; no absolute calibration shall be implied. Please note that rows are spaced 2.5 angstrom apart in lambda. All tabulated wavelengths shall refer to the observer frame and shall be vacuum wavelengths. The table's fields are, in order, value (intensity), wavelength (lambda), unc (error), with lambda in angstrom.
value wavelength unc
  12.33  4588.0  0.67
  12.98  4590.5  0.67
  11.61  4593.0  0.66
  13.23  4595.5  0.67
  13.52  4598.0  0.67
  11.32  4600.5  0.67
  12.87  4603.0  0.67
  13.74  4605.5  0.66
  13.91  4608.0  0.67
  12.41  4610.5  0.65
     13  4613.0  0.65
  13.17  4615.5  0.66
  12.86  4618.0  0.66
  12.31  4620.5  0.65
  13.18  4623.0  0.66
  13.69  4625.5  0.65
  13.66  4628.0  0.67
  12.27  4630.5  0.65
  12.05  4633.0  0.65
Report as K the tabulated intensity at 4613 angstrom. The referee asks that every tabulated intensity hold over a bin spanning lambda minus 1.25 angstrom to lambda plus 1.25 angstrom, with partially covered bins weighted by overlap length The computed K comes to 13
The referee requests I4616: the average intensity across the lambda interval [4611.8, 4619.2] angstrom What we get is 13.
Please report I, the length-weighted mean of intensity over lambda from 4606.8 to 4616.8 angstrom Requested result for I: 13.1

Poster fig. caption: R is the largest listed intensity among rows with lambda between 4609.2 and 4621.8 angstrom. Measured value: 13.17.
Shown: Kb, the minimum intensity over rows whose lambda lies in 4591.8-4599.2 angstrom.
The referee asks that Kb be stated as 11.61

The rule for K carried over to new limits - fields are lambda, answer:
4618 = 12.86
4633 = 12.05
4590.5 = 12.98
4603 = 12.87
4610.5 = 12.41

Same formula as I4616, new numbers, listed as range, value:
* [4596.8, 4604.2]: 12.6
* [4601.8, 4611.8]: 13.2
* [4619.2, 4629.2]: 13.2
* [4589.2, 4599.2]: 12.8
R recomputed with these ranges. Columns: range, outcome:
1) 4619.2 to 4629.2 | 13.69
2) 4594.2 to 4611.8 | 13.91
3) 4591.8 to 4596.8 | 13.23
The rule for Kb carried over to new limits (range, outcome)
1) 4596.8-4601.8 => 11.32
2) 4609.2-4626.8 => 12.31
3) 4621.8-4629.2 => 13.18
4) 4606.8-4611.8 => 12.41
